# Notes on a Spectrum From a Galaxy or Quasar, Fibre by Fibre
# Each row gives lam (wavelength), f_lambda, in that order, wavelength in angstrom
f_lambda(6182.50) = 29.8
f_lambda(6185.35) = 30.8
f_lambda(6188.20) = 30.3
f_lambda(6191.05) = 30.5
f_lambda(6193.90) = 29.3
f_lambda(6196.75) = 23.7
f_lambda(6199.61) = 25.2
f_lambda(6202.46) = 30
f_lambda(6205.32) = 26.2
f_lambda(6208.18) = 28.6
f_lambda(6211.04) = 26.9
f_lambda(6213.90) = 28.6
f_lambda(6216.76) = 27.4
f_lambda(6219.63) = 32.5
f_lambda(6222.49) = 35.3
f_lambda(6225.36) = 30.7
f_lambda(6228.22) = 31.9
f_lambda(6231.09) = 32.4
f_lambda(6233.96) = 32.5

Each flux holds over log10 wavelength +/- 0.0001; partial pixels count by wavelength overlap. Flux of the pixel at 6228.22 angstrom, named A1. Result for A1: 31.9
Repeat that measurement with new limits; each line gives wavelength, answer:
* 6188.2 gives 30.3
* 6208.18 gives 28.6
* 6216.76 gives 27.4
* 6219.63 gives 32.5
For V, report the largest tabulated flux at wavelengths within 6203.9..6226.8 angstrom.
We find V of 35.3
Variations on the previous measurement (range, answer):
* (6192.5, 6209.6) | 30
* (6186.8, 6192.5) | 30.5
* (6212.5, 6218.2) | 28.6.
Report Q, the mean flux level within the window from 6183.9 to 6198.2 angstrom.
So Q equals 28.9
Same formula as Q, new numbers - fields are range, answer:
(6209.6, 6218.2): 27.6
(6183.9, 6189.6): 30.5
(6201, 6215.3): 28.1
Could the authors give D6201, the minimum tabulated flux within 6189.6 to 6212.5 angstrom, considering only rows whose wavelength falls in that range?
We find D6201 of 23.7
